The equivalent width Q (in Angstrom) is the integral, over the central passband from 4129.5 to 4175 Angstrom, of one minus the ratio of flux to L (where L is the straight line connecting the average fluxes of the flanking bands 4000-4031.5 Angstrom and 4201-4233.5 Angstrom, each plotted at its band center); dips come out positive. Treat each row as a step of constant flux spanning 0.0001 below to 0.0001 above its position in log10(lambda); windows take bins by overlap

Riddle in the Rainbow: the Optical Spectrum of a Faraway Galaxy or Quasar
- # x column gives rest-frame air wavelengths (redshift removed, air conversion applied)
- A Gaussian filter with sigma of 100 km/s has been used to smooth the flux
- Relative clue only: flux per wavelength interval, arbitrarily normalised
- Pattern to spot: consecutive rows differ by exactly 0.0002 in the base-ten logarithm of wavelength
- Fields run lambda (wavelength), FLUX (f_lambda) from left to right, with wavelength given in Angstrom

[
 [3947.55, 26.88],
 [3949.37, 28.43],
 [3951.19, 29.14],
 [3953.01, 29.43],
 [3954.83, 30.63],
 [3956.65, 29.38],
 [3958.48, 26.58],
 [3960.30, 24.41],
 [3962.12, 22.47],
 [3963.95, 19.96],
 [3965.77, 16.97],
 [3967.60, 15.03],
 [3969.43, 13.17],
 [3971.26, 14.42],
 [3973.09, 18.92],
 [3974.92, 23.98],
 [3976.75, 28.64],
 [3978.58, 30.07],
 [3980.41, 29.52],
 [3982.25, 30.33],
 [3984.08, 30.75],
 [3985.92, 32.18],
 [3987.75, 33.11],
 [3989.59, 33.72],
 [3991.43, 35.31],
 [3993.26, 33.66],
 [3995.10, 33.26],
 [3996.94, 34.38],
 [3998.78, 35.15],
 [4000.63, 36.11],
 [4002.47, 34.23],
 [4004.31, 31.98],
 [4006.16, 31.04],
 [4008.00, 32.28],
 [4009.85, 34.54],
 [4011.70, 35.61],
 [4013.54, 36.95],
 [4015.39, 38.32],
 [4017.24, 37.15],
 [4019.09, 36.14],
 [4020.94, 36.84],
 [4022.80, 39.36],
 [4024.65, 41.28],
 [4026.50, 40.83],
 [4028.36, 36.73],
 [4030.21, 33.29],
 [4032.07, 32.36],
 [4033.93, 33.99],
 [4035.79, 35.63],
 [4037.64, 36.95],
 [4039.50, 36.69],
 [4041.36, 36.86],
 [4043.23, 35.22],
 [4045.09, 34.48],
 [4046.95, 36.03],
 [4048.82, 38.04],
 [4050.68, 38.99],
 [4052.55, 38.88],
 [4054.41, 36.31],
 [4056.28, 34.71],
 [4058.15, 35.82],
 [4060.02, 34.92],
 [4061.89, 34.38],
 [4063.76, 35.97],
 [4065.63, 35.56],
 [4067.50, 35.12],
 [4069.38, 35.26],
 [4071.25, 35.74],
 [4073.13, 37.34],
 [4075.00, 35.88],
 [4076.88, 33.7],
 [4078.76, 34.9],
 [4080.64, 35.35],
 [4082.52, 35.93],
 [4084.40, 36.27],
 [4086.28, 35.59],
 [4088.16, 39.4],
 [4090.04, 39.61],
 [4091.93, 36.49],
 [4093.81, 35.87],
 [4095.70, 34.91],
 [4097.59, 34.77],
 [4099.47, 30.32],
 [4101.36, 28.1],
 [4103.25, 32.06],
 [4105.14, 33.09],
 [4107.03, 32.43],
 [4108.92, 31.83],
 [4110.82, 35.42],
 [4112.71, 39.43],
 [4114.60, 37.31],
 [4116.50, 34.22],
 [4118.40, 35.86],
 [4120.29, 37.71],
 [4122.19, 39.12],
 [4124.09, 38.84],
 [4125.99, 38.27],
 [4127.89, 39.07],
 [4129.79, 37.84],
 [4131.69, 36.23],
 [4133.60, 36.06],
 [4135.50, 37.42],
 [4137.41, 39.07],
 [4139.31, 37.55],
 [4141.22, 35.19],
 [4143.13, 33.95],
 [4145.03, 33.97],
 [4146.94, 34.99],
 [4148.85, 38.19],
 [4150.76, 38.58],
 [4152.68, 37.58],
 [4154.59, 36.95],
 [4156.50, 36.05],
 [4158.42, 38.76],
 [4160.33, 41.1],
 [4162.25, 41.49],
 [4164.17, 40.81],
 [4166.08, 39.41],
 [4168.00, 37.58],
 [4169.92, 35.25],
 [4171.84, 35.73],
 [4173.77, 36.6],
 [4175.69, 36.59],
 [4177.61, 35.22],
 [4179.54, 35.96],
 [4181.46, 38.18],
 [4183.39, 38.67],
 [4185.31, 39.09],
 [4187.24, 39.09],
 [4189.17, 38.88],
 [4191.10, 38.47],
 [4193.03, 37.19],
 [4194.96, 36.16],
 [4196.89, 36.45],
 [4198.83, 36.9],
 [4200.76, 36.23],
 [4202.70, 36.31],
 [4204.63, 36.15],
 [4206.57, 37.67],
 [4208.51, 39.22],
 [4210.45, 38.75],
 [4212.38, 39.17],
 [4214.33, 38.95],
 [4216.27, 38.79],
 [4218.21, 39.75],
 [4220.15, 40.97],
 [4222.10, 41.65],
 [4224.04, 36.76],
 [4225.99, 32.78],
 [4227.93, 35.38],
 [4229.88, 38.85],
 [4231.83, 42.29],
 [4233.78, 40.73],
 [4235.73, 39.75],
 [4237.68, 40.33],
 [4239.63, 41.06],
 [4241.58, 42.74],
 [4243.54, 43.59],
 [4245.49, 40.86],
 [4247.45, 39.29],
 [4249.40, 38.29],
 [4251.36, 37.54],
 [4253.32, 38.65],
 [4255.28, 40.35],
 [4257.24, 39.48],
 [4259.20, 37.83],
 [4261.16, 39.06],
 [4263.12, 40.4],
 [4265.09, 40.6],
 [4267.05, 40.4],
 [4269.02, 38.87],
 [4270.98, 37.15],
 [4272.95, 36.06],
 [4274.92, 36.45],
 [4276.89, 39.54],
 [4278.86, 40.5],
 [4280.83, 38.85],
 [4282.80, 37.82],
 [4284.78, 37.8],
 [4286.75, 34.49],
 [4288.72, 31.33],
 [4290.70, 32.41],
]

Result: 0.3 Angstrom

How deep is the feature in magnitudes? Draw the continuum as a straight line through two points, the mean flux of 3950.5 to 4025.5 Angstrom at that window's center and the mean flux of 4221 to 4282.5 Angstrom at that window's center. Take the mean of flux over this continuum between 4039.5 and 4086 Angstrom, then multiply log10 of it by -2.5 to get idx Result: -0.10 mag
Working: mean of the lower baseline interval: 30.2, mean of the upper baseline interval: 39.2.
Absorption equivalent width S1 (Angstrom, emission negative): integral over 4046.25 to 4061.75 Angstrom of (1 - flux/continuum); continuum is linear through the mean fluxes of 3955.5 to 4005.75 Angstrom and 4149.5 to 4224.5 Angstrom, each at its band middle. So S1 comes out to -2.6 Angstrom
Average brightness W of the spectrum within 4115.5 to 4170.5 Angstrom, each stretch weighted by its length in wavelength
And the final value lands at 37.5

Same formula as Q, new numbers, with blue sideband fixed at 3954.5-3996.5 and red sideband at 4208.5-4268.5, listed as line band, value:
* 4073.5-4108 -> -2.82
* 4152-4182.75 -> -1.51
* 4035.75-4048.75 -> -2.80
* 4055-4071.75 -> -2.45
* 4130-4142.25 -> -0.91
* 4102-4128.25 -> -1.98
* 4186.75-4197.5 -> -0.15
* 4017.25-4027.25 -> -3.46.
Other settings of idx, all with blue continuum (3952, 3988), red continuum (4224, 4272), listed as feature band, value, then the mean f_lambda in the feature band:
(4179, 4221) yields -0.035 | 38.1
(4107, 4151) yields -0.109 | 36.7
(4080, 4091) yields -0.198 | 37.1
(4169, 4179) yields -0.011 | 35.9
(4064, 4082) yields -0.173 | 35.5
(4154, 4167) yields -0.132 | 39.3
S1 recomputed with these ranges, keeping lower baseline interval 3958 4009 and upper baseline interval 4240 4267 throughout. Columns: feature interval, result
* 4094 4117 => -0.23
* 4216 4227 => 0.03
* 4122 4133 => -1.20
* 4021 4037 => -3.59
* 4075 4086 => -1.04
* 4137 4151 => -0.46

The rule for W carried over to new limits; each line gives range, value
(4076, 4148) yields 35.7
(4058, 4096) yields 35.9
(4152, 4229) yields 37.8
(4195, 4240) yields 38.4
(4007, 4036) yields 36.3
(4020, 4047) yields 36.4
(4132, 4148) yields 36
